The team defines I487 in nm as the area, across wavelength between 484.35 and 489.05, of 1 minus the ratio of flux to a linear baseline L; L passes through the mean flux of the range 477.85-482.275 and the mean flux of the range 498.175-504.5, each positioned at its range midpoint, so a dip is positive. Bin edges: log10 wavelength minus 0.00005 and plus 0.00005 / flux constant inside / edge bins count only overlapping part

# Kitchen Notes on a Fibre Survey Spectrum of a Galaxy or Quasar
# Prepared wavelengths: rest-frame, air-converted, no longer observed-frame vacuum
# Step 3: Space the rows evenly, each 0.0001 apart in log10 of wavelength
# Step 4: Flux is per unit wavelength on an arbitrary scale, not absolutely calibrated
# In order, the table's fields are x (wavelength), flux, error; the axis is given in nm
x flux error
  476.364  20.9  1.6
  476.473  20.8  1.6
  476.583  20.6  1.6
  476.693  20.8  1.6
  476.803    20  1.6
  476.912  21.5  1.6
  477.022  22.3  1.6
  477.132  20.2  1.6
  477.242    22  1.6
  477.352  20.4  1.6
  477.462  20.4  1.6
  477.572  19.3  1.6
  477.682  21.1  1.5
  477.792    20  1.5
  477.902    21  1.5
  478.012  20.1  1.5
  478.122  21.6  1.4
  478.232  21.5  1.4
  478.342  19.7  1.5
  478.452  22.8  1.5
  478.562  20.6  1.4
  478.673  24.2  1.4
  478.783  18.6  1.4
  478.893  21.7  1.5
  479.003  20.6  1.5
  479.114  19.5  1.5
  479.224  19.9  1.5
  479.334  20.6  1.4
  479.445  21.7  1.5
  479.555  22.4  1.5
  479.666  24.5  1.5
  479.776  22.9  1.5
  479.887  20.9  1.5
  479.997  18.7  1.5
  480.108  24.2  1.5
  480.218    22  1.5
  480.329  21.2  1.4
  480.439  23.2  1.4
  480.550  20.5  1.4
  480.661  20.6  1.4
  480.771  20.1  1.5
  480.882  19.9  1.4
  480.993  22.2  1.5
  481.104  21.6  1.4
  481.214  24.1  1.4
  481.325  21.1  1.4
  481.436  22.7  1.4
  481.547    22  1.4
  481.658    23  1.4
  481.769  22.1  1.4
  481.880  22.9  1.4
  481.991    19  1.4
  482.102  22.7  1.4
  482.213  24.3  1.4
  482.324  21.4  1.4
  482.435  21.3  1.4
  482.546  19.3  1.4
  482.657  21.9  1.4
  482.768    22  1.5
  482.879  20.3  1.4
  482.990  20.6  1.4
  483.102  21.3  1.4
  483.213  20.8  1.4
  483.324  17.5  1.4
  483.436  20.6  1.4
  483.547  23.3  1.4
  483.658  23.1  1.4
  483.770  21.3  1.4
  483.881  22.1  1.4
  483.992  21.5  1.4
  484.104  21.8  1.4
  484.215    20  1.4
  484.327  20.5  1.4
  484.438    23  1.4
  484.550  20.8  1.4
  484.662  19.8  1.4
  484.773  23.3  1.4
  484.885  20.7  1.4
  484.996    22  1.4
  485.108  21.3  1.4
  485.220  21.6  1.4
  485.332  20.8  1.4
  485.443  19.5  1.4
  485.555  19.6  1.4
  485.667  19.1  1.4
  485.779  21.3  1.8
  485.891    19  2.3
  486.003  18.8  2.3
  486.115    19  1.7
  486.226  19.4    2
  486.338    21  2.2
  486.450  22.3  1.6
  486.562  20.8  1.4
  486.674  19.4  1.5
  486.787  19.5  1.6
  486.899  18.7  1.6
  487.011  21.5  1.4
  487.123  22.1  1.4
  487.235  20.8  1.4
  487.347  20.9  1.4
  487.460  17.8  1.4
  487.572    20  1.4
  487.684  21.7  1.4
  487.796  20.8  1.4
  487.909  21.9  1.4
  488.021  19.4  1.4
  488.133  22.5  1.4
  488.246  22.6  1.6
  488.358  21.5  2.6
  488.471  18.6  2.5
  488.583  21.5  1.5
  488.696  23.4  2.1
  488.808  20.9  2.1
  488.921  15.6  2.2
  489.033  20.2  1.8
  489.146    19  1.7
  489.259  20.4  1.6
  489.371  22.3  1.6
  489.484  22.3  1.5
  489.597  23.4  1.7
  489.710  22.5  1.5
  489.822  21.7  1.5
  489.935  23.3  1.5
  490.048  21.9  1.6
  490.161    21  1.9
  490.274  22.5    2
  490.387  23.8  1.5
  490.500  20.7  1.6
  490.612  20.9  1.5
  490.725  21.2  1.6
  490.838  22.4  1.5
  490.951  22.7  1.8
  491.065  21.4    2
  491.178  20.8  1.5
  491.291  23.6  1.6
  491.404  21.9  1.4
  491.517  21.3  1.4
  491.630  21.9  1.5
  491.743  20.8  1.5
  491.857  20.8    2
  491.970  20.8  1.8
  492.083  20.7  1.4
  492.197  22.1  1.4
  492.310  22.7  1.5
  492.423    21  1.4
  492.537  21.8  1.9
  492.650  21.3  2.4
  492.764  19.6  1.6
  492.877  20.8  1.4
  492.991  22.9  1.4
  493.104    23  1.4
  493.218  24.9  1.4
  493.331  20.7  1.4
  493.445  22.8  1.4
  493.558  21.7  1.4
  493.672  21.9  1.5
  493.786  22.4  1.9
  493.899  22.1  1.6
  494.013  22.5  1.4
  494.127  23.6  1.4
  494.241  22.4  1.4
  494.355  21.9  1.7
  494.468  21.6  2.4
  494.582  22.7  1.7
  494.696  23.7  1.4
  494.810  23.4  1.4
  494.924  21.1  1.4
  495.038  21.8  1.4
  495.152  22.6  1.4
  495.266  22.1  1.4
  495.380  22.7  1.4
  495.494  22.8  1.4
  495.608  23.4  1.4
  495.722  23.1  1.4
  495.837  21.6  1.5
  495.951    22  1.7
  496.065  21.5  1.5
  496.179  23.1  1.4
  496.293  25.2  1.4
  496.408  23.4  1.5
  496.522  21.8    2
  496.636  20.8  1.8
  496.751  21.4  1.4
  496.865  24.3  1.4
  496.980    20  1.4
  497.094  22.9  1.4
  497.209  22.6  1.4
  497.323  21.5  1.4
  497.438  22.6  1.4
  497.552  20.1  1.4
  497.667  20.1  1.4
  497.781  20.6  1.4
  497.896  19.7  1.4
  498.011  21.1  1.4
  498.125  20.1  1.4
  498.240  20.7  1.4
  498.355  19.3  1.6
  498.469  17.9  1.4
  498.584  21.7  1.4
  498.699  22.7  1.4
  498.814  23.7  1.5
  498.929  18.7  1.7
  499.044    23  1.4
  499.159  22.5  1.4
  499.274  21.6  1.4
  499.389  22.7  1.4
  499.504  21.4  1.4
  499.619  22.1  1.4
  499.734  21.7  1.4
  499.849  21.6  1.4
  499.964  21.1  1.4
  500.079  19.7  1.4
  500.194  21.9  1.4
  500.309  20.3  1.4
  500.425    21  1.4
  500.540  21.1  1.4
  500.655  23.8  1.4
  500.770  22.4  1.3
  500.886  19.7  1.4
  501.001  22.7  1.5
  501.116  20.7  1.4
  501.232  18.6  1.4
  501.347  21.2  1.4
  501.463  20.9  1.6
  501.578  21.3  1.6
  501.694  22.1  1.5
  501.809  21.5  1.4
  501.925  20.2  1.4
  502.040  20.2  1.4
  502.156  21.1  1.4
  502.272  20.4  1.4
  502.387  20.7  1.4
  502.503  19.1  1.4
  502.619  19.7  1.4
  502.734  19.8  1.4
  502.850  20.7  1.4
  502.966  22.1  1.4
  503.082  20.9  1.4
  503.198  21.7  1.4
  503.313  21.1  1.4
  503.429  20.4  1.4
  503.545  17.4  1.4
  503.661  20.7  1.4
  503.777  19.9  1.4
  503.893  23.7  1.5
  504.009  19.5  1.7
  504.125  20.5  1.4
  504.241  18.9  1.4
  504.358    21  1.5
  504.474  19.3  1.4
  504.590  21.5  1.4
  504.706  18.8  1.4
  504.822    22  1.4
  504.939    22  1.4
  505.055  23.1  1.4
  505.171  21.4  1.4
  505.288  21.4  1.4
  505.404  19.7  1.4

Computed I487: 0.17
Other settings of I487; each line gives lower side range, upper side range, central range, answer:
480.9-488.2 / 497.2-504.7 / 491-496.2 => -0.27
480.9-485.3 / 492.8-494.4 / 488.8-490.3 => 0.06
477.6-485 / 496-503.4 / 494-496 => -0.11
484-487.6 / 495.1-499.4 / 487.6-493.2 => -0.12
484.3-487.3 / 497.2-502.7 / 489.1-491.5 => -0.13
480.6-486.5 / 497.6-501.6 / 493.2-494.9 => -0.11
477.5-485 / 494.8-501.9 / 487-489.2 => 0.09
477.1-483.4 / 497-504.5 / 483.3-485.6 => 0.00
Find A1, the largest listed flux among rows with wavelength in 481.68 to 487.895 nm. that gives 24.3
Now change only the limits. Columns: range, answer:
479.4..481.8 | 24.5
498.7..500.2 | 23.7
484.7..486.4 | 23.3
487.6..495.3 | 24.9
